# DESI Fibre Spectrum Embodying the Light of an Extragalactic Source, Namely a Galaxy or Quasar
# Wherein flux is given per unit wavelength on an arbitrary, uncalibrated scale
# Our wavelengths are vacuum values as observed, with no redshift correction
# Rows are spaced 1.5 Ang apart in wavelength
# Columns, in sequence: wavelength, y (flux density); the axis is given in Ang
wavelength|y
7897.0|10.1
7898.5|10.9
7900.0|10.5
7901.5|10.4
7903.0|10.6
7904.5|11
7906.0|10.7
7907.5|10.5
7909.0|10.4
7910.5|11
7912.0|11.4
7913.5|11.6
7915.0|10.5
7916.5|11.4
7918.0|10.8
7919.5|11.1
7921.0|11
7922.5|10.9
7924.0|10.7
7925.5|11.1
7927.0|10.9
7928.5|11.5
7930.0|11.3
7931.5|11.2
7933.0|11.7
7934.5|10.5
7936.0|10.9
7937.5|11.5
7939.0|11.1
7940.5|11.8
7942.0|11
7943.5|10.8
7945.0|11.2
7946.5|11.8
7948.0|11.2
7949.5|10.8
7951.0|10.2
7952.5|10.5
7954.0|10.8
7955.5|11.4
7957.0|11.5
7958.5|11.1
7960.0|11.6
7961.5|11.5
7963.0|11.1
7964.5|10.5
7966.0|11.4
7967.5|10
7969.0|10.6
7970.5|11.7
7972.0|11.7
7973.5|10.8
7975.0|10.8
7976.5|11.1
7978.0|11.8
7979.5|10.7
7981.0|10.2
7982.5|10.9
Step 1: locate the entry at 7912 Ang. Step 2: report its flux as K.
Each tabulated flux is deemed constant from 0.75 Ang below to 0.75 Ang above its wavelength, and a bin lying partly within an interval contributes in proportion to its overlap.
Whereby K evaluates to 11.4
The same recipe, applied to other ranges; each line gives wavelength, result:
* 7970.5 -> 11.7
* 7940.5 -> 11.8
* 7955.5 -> 11.4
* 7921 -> 11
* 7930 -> 11.3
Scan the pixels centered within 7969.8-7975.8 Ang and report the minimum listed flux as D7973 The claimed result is 10.8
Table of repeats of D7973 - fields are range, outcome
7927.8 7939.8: 10.5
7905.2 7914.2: 10.4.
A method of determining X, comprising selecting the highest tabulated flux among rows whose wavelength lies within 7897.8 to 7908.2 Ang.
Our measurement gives 11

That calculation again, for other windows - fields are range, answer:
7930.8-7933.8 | 11.7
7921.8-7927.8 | 11.1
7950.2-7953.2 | 10.5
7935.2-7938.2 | 11.5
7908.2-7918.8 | 11.6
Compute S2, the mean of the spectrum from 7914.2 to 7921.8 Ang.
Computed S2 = 11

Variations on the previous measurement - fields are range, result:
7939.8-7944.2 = 11.2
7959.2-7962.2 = 11.5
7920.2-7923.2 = 11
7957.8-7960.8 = 11.4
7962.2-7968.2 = 10.8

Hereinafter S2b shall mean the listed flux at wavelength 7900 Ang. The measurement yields 10.5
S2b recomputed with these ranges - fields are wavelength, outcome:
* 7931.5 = 11.2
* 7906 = 10.7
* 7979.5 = 10.7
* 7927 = 10.9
